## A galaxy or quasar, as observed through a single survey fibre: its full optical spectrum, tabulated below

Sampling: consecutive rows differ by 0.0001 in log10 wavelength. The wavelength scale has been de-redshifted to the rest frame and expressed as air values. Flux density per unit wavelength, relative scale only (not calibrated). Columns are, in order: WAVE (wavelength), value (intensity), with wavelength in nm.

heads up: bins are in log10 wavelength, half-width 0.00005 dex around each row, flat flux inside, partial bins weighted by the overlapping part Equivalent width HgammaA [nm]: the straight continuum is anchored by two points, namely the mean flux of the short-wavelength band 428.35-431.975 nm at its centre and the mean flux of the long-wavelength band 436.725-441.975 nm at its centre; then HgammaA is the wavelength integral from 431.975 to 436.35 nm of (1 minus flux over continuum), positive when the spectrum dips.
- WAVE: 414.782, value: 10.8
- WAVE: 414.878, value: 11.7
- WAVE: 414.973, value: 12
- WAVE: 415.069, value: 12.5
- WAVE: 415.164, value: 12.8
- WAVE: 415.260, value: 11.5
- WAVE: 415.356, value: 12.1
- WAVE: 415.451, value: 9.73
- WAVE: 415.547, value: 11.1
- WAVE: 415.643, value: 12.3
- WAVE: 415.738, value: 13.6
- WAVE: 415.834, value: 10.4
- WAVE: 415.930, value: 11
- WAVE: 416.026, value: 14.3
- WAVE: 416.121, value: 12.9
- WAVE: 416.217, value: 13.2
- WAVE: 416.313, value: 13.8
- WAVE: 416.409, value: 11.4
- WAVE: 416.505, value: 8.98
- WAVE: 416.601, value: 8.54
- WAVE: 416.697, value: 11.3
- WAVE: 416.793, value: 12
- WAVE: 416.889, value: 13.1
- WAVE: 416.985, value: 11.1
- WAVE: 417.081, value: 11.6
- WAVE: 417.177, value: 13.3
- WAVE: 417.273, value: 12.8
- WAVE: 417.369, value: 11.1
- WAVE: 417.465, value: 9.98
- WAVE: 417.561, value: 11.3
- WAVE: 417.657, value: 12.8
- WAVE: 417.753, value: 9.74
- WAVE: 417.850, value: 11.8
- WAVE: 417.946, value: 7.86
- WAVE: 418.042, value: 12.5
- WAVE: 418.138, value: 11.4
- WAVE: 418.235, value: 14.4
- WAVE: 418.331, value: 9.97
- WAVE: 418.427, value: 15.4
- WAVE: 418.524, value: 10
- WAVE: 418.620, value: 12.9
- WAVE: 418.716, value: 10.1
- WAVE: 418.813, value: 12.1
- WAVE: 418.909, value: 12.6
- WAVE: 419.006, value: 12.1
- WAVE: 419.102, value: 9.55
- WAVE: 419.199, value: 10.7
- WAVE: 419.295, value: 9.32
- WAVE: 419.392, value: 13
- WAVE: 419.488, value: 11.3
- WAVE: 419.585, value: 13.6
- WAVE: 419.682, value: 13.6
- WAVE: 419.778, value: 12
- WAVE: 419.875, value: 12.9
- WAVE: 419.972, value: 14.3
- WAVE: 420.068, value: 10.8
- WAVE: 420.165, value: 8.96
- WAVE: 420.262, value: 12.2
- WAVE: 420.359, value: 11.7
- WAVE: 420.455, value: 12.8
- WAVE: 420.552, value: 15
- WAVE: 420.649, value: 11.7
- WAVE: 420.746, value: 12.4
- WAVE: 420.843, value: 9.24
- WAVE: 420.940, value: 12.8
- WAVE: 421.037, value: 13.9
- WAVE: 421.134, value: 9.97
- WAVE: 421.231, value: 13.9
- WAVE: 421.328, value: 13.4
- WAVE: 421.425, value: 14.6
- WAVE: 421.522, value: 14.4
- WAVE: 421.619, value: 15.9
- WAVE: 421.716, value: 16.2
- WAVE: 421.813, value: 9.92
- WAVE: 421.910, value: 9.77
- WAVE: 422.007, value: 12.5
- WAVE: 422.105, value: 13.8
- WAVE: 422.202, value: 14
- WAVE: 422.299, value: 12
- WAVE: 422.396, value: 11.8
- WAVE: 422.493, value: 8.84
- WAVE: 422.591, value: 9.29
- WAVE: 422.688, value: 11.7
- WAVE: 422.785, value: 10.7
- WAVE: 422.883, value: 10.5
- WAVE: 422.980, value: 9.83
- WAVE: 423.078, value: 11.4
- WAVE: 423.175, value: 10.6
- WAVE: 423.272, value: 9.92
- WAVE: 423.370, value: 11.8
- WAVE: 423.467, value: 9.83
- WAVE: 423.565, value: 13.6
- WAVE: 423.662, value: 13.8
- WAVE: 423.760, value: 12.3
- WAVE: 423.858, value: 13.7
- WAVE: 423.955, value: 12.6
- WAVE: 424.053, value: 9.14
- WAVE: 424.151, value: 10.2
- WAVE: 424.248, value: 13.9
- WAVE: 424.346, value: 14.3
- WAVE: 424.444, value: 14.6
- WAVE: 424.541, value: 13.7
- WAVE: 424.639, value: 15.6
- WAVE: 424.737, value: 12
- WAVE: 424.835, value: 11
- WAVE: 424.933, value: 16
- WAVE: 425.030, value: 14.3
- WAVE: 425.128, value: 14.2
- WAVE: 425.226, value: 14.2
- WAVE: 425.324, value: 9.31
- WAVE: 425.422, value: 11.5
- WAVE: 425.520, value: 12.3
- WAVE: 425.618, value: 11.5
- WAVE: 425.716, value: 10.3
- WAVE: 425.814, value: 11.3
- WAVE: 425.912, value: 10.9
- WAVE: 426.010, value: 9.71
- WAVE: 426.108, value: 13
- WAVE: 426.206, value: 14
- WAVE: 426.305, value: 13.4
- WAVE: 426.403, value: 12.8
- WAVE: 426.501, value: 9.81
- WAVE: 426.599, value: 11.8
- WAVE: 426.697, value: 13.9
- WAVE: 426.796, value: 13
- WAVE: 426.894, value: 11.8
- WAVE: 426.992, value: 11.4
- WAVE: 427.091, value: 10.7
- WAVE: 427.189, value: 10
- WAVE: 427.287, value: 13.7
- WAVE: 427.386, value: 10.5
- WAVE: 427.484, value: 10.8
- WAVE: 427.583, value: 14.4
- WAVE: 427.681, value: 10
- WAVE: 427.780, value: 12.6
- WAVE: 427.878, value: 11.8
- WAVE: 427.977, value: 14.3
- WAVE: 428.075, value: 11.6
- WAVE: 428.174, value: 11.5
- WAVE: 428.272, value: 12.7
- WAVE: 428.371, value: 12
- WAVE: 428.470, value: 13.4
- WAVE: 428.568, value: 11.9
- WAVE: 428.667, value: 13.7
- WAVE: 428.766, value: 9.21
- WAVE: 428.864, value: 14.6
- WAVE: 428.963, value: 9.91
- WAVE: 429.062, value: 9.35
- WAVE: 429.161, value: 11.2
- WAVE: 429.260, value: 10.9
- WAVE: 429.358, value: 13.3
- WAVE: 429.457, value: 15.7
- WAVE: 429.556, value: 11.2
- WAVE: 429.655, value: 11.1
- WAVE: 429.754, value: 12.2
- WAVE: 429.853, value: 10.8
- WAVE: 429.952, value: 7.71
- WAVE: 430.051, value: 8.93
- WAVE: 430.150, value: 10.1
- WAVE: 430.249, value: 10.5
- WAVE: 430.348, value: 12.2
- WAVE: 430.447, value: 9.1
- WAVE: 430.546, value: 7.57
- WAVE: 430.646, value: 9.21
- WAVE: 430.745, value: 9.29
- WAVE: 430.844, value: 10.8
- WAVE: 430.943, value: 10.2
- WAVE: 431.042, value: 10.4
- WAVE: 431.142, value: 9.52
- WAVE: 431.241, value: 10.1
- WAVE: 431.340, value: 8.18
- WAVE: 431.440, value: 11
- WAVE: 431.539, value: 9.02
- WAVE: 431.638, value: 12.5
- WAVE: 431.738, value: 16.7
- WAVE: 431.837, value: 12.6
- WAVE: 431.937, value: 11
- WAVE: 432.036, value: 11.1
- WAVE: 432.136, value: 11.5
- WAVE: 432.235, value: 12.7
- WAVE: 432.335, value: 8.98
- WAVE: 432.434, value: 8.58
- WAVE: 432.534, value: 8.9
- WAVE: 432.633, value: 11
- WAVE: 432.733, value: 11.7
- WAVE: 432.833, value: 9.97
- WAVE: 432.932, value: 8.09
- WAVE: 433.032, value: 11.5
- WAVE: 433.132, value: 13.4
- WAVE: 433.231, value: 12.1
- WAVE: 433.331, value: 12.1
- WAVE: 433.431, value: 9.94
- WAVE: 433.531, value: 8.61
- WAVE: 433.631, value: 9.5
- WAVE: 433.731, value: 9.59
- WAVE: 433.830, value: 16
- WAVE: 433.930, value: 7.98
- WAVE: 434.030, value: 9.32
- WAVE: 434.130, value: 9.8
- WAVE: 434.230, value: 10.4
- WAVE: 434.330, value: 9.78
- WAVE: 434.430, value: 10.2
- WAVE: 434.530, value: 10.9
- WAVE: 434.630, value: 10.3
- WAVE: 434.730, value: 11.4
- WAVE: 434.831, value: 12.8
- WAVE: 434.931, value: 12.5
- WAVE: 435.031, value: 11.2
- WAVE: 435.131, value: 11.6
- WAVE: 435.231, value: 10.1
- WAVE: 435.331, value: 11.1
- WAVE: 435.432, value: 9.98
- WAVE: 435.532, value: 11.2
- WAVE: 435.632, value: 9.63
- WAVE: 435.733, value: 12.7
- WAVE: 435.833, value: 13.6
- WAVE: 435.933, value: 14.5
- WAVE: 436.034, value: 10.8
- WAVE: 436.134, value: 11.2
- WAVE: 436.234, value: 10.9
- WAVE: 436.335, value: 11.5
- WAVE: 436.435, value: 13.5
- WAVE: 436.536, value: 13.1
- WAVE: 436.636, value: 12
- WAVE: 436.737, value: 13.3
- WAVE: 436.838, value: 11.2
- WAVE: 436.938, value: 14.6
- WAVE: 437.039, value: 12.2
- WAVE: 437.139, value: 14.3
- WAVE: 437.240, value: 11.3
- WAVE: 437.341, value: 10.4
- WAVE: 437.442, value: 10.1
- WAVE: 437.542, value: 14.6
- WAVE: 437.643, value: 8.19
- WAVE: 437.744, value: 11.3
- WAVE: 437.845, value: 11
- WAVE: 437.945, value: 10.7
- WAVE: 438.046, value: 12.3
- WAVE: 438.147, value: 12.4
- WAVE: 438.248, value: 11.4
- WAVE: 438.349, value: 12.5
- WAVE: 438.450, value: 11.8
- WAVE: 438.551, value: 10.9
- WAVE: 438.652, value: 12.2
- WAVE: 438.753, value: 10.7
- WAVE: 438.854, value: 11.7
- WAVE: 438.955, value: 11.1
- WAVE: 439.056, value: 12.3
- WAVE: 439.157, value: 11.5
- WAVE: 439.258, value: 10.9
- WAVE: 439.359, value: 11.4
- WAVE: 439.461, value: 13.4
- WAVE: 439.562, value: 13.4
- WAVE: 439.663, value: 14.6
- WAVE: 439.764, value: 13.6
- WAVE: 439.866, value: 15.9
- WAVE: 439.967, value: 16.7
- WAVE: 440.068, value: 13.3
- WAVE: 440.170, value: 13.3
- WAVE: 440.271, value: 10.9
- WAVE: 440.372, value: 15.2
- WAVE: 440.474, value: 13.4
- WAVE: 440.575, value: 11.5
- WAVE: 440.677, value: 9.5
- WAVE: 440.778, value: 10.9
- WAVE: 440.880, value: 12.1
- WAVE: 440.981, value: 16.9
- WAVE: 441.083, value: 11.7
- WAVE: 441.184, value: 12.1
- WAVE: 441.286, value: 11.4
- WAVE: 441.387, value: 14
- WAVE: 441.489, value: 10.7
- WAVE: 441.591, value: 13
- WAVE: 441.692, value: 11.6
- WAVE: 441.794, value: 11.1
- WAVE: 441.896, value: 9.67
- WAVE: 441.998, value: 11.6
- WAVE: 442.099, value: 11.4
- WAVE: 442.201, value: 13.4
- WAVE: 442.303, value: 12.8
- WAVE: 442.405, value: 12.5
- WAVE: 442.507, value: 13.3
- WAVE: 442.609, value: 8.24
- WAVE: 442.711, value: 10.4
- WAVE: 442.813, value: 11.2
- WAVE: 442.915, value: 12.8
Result 0.23 nm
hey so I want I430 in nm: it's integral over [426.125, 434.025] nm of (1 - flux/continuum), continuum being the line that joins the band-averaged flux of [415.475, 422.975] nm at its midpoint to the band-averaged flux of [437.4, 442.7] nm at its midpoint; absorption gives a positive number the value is 0.54 nm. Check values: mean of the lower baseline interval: 11.9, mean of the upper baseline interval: 12.1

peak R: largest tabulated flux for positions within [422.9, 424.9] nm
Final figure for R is 15.6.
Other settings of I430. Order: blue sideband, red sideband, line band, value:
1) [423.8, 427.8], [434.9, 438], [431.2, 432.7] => 0.13 nm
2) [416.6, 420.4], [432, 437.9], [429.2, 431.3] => 0.16 nm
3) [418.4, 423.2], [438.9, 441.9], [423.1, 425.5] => -0.09 nm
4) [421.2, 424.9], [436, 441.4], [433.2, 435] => 0.23 nm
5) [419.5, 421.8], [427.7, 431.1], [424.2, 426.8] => -0.16 nm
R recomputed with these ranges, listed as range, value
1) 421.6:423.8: 16.2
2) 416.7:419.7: 15.4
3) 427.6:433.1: 16.7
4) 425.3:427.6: 14.4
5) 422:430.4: 16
